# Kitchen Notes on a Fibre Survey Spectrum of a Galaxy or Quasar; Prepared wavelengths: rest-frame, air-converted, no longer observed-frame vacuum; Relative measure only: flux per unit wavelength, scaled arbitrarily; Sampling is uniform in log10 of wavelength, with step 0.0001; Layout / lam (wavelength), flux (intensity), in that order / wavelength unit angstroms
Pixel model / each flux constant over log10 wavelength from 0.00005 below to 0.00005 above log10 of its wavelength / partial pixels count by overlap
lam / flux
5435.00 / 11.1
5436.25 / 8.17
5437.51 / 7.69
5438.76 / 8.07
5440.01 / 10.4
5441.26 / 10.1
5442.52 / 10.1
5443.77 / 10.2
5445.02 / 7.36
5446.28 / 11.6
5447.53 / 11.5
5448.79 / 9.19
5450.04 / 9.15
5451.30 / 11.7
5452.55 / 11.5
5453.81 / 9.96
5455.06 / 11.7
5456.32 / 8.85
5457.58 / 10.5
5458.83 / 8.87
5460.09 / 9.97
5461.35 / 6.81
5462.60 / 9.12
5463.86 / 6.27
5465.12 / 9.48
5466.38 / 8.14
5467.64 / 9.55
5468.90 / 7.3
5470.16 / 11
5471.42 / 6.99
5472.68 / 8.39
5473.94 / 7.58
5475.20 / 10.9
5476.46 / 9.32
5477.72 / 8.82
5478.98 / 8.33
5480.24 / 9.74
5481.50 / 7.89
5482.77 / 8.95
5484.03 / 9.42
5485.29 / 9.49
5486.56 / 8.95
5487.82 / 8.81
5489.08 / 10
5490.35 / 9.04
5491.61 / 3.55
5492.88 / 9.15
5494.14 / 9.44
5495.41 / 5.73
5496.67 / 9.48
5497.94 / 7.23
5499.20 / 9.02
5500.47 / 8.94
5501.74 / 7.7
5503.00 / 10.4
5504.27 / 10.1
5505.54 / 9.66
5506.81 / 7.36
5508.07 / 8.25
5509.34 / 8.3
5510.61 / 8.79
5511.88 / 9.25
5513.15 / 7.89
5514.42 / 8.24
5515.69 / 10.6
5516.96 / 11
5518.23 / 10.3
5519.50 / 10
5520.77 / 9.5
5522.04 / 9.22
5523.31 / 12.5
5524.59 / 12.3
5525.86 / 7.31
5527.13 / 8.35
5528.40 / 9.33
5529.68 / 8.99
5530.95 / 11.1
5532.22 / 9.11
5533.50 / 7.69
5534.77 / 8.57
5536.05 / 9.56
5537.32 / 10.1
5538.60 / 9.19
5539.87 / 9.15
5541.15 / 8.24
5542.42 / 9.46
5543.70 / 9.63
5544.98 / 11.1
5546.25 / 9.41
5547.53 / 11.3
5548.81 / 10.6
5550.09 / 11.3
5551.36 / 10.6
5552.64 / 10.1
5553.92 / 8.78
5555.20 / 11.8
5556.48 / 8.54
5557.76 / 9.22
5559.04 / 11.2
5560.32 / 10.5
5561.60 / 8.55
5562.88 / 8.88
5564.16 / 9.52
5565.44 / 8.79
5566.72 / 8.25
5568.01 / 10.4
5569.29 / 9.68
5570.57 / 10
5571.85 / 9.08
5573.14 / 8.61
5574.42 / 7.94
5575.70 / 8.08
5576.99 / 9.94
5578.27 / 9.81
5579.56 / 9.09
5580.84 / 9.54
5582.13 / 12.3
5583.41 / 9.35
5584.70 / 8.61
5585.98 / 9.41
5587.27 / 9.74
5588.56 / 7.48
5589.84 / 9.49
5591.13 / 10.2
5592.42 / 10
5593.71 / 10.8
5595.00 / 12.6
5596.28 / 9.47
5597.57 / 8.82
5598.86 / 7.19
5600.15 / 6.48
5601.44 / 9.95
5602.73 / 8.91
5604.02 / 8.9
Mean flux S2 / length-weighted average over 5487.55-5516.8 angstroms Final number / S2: 8.6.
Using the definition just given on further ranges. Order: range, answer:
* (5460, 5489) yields 8.75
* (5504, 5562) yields 9.61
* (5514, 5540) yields 9.65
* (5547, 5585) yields 9.68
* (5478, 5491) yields 9.05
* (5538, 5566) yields 9.82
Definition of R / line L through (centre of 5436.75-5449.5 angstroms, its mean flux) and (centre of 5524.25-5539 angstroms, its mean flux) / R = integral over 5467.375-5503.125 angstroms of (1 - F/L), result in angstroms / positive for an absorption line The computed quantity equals 3.06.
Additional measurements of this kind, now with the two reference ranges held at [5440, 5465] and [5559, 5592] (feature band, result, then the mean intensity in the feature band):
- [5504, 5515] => 1.1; 8.6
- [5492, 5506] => 1.3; 8.7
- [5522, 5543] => 0.2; 9.43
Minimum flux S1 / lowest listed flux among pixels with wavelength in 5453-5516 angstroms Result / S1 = 3.55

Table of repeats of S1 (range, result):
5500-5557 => 7.31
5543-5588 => 7.94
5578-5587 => 8.61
